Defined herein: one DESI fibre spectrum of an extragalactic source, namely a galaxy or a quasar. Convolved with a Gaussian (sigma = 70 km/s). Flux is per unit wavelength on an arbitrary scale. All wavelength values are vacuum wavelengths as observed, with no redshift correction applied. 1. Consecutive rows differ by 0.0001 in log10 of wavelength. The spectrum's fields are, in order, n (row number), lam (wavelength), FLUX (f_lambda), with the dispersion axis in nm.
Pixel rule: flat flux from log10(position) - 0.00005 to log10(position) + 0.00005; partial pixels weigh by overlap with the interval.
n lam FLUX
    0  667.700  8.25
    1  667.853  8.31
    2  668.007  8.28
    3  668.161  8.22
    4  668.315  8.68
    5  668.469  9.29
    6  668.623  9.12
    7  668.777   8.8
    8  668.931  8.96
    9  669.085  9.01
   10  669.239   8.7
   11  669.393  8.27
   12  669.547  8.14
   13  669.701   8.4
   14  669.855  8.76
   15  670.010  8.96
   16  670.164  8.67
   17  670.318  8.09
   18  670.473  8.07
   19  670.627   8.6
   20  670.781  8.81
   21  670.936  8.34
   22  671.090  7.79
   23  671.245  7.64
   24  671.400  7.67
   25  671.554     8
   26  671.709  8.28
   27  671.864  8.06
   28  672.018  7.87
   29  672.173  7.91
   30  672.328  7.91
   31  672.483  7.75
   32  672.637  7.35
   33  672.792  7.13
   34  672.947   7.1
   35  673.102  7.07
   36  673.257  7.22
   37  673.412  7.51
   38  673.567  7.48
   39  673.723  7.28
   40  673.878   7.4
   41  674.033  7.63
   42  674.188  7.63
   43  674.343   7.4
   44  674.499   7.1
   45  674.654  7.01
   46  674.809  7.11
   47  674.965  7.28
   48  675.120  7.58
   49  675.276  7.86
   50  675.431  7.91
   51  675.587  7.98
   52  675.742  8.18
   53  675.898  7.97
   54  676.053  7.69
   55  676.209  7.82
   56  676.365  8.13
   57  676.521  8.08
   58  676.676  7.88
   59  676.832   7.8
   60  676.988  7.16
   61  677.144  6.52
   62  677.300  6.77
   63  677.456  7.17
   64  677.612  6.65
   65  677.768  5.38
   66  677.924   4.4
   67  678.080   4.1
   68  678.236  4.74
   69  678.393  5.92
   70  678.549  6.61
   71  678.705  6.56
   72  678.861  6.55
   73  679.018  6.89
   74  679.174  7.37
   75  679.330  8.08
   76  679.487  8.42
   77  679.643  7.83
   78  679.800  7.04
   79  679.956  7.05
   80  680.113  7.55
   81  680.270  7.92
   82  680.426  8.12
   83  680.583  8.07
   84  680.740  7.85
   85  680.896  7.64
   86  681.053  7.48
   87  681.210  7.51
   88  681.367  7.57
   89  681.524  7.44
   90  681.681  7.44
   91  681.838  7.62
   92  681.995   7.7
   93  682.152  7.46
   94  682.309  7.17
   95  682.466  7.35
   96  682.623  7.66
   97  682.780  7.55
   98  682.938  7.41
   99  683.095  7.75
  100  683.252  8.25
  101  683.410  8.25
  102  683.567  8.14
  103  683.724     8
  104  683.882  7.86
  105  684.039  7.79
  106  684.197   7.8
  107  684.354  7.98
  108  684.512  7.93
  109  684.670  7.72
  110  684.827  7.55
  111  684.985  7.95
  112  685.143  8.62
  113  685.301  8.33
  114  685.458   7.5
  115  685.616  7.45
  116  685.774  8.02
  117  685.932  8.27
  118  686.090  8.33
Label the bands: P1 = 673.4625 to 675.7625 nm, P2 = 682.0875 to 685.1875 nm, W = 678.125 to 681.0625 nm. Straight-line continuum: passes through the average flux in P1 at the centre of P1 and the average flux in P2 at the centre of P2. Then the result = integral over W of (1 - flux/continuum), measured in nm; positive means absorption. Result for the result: 0.178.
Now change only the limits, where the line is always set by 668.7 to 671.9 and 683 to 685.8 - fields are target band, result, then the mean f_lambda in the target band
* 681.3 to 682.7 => 0.09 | 7.49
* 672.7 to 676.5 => 0.33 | 7.53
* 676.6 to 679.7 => 0.57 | 6.63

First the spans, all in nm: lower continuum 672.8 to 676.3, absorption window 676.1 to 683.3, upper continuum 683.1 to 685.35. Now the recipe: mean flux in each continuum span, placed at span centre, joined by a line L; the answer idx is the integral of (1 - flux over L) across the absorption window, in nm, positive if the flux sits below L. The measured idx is 0.52 nm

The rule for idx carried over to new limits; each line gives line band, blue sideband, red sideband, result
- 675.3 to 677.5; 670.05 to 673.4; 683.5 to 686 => 0.07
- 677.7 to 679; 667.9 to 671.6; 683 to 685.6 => 0.41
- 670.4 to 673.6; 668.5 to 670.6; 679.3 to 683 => 0.24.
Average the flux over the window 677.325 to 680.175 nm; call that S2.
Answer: 6.57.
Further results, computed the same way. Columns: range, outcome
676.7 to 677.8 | 6.89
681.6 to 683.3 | 7.57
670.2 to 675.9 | 7.7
